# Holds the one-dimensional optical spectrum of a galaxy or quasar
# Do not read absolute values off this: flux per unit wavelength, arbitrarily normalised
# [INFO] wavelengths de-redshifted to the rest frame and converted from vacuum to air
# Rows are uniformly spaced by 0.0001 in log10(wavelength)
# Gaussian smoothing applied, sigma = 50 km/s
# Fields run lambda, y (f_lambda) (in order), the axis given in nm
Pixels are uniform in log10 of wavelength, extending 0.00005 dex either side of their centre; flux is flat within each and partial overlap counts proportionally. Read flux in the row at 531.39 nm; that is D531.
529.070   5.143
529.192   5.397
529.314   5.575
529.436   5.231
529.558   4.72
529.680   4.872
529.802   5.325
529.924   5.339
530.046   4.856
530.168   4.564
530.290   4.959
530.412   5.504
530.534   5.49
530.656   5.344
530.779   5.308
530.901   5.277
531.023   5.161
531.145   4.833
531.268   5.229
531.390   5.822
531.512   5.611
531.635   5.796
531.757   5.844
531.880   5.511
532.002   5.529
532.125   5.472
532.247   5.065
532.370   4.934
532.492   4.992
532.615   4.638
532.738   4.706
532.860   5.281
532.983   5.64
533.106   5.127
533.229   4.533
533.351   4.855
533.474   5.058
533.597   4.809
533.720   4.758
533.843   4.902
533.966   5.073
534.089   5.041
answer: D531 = 5.822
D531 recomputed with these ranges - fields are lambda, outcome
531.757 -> 5.844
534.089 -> 5.041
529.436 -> 5.231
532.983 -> 5.64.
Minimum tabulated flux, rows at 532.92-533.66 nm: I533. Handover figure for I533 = 4.533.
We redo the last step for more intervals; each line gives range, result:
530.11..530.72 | 4.564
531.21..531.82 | 5.229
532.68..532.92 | 4.706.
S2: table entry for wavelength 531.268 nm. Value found 5.229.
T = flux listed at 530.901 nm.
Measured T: 5.277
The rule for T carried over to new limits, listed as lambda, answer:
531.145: 4.833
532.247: 5.065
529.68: 4.872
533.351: 4.855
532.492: 4.992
